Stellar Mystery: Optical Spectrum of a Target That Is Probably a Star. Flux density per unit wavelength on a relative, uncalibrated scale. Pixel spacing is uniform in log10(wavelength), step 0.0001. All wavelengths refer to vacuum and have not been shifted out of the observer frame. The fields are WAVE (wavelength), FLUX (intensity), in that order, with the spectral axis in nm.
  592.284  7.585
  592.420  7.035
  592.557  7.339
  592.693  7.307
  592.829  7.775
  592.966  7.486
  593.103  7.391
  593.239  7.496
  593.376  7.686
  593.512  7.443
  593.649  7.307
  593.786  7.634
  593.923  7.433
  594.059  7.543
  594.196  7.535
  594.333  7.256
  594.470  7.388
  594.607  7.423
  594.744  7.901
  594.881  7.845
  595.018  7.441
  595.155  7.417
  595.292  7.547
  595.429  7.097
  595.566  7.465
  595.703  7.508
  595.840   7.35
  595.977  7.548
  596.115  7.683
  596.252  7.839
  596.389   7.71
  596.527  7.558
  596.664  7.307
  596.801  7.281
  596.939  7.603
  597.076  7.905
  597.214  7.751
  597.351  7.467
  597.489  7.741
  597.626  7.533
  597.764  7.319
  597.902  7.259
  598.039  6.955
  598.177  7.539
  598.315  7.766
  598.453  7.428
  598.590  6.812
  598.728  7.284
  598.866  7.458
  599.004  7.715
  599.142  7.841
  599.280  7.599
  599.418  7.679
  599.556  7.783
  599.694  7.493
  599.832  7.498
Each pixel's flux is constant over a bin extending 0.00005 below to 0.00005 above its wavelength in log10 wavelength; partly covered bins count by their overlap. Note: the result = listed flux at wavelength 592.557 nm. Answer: 7.339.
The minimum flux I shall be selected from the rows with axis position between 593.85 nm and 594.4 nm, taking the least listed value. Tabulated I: 7.256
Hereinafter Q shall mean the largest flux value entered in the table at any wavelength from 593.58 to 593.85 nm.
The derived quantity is 7.634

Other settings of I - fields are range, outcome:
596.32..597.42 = 7.281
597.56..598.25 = 6.955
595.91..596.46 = 7.548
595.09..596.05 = 7.097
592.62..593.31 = 7.307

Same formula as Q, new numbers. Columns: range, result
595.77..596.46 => 7.839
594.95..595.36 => 7.547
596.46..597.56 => 7.905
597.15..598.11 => 7.751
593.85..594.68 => 7.543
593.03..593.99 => 7.686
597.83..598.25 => 7.539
